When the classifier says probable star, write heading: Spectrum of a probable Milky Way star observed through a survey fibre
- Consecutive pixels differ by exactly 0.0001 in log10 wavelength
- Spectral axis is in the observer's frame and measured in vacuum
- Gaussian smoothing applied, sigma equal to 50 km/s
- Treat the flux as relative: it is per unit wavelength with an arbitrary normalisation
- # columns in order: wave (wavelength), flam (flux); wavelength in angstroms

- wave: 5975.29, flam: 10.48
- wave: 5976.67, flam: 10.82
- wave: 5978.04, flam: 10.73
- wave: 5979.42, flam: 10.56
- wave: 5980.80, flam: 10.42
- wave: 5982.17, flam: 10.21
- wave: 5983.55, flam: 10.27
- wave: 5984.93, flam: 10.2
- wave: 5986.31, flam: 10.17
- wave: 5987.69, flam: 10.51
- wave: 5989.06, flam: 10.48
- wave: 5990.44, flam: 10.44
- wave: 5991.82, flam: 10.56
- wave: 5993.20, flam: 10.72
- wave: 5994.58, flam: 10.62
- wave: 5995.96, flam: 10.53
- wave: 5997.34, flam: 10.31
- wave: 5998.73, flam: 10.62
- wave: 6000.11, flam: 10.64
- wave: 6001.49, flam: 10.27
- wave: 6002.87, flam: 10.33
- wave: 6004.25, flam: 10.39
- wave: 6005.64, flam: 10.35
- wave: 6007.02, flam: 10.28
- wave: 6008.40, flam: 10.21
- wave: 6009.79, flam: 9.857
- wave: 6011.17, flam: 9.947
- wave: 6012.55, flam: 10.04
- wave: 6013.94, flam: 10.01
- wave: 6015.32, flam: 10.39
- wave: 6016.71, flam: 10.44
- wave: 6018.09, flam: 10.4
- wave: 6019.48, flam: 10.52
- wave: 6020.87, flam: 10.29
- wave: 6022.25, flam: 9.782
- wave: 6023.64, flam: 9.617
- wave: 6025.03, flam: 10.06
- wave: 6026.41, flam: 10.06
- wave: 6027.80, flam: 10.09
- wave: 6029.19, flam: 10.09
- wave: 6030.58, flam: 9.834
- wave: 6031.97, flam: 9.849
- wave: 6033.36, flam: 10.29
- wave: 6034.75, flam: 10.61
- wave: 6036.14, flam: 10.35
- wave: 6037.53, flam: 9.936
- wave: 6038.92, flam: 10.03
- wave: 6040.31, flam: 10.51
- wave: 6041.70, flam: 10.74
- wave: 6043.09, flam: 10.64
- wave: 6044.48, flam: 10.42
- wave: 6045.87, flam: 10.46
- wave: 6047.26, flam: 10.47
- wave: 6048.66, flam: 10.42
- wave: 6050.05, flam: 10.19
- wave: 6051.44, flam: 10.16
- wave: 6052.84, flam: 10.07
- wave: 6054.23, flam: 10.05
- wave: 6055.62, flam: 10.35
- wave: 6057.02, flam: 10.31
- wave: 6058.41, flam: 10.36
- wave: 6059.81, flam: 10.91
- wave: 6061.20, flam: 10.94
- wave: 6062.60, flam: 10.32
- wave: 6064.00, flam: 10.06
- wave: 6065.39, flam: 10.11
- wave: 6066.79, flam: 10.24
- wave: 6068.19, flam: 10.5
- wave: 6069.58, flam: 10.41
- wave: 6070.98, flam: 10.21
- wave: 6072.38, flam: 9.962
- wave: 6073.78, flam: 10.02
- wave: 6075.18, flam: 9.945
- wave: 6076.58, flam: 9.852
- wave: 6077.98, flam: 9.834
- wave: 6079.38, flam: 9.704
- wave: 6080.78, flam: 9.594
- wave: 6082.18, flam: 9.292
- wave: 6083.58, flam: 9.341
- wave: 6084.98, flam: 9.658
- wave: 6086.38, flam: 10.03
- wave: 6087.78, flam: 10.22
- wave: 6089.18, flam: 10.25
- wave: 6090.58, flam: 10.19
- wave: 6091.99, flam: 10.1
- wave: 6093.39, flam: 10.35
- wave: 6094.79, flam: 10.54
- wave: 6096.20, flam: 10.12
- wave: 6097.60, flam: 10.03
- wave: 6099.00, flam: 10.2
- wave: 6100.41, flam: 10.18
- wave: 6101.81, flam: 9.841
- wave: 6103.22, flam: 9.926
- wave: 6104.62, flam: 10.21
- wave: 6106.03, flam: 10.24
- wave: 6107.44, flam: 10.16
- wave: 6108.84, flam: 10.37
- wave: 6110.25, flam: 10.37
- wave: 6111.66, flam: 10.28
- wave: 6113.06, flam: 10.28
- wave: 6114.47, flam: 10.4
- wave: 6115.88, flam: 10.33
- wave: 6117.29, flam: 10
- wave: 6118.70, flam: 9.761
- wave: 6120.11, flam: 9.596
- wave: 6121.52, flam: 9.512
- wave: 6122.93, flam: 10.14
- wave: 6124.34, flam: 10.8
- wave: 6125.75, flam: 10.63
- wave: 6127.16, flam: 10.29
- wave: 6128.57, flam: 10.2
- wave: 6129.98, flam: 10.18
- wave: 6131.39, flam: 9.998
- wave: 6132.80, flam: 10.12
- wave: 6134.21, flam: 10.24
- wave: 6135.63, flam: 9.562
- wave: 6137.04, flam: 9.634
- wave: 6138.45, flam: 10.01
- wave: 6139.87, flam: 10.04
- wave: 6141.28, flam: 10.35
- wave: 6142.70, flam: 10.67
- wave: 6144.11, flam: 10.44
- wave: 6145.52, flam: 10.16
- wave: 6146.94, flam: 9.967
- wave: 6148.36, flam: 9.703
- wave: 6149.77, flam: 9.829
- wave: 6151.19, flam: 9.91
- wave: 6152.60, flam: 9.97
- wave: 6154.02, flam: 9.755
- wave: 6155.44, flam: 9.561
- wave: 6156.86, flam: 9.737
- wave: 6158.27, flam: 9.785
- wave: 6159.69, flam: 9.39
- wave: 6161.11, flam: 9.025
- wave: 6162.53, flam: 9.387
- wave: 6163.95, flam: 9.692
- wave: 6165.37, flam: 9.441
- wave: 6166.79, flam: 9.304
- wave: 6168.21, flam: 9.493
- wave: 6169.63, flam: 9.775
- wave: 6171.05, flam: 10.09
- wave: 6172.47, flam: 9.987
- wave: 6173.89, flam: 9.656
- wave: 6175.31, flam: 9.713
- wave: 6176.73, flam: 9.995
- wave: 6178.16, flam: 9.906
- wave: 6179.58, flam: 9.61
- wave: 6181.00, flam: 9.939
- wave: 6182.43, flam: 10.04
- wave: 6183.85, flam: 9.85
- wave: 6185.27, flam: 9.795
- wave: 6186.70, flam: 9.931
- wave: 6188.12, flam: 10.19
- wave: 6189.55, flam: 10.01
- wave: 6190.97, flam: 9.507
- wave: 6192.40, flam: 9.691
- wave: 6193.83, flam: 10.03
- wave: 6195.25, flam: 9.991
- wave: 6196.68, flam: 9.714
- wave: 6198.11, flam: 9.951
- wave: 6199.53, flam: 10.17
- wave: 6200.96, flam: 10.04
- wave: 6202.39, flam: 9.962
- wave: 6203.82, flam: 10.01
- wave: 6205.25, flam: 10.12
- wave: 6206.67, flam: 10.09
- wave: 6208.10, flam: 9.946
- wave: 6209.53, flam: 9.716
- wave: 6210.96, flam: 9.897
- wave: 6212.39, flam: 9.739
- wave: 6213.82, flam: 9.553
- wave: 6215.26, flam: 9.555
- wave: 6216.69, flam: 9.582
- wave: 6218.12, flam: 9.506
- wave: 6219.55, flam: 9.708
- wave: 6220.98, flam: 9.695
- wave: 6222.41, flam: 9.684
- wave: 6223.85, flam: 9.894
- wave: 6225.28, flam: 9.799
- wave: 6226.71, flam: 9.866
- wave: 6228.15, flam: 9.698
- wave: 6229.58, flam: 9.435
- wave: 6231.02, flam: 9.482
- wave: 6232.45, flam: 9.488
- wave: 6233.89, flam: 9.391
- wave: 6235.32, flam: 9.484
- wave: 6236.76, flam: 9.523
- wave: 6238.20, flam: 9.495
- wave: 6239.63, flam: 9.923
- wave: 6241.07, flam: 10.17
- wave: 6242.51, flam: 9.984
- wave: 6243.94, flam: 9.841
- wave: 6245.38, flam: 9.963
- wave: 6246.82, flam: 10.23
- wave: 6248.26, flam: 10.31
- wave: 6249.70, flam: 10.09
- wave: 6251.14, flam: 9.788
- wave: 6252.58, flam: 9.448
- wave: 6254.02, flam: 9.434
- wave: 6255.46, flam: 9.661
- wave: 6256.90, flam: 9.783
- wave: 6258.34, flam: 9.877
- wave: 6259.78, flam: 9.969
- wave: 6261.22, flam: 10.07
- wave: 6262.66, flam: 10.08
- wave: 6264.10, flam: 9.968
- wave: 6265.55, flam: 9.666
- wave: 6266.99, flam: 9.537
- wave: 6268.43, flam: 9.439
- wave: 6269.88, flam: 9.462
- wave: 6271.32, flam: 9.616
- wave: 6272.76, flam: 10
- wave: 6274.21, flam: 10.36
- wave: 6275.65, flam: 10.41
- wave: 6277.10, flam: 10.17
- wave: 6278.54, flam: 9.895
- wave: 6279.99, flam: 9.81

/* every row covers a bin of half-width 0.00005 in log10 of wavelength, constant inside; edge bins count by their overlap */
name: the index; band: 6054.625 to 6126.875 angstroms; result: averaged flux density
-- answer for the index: 10.1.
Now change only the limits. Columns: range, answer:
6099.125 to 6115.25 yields 10.2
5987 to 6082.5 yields 10.2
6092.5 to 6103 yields 10.2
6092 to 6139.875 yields 10.1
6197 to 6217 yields 9.88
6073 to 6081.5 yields 9.82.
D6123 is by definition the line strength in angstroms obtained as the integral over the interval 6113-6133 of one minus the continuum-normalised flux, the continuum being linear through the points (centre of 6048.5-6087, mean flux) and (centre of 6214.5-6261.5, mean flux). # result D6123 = -0.3 angstroms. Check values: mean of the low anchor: 10.1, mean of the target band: 10.1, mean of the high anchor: 9.75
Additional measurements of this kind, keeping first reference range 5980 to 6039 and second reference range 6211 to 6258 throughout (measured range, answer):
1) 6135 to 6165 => 0.3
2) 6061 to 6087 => 0.3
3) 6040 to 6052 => -0.3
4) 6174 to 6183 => 0.0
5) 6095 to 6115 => -0.3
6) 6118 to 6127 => -0.1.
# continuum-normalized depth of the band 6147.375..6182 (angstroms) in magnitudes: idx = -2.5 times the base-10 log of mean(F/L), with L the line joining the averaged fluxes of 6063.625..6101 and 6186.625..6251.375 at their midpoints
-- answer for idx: 0.02 mag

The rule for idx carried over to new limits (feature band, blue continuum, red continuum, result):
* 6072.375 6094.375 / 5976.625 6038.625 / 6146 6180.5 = 0.01 mag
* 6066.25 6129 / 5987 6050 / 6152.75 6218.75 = 0.00 mag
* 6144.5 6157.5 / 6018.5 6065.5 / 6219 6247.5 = 0.01 mag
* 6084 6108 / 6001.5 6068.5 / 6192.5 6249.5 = 0.00 mag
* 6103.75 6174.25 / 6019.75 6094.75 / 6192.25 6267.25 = 0.00 mag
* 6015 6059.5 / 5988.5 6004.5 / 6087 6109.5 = 0.01 mag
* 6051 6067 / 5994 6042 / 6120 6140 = -0.02 mag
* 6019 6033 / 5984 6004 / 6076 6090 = 0.02 mag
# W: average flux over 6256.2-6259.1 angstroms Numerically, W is 9.84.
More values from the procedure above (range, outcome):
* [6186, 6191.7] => 9.91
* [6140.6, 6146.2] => 10.4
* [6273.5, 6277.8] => 10.3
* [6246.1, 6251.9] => 10.1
